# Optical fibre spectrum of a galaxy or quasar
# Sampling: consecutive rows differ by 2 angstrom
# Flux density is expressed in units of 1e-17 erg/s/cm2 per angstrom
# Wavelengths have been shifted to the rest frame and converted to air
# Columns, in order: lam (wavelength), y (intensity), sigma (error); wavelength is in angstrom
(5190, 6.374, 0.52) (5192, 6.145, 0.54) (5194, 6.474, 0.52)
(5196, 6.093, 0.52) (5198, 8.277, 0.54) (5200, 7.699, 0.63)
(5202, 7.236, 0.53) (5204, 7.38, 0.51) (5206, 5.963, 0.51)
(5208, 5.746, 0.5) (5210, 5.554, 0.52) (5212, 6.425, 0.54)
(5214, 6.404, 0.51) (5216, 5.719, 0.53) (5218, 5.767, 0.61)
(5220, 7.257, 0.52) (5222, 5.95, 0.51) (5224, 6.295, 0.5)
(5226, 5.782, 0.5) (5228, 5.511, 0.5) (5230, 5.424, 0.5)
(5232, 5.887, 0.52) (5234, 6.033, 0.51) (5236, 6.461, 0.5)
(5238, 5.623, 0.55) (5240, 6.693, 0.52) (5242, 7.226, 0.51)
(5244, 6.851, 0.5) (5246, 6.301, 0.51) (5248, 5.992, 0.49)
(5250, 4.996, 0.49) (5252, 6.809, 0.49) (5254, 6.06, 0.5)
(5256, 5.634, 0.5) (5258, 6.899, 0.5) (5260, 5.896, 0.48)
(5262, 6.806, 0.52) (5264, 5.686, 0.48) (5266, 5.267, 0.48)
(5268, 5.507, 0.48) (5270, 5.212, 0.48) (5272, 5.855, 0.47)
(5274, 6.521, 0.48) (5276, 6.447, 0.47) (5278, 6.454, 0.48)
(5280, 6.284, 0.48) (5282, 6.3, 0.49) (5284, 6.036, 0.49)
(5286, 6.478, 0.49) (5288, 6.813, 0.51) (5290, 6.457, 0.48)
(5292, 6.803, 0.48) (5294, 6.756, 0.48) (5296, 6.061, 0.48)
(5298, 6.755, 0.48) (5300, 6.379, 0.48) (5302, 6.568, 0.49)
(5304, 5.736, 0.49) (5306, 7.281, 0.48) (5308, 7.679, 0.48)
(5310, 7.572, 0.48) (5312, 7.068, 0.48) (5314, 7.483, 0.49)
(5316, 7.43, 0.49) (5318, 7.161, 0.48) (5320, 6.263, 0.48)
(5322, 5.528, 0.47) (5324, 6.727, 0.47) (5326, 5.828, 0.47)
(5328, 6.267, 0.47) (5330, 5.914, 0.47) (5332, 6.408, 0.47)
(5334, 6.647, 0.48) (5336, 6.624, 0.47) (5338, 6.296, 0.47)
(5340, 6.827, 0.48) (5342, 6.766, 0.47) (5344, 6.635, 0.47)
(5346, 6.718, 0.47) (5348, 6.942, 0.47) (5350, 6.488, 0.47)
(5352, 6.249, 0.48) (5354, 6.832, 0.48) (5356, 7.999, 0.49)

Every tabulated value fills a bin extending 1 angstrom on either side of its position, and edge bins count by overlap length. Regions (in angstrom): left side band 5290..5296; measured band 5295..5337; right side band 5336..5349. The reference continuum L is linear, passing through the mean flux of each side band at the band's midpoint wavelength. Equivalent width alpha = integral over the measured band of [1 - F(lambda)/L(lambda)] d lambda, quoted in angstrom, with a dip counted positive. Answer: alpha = 0.05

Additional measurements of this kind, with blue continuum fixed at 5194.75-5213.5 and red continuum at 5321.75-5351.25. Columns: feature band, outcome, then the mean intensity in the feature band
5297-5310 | -0.6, 6.8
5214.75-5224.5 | 0.7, 6.2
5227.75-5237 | 1.1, 5.89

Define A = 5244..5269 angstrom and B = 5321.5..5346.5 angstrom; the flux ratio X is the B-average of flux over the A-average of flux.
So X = 1.1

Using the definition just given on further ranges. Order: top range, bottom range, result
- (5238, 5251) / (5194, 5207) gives 0.89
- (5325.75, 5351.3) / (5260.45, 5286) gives 1.08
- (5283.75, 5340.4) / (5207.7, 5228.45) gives 1.09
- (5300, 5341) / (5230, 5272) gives 1.10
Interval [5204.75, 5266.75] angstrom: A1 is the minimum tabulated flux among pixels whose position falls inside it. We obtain 4.996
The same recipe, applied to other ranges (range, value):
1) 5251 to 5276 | 5.212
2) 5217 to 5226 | 5.767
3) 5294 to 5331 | 5.528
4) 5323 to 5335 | 5.828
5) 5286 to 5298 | 6.061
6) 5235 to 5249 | 5.623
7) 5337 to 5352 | 6.249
